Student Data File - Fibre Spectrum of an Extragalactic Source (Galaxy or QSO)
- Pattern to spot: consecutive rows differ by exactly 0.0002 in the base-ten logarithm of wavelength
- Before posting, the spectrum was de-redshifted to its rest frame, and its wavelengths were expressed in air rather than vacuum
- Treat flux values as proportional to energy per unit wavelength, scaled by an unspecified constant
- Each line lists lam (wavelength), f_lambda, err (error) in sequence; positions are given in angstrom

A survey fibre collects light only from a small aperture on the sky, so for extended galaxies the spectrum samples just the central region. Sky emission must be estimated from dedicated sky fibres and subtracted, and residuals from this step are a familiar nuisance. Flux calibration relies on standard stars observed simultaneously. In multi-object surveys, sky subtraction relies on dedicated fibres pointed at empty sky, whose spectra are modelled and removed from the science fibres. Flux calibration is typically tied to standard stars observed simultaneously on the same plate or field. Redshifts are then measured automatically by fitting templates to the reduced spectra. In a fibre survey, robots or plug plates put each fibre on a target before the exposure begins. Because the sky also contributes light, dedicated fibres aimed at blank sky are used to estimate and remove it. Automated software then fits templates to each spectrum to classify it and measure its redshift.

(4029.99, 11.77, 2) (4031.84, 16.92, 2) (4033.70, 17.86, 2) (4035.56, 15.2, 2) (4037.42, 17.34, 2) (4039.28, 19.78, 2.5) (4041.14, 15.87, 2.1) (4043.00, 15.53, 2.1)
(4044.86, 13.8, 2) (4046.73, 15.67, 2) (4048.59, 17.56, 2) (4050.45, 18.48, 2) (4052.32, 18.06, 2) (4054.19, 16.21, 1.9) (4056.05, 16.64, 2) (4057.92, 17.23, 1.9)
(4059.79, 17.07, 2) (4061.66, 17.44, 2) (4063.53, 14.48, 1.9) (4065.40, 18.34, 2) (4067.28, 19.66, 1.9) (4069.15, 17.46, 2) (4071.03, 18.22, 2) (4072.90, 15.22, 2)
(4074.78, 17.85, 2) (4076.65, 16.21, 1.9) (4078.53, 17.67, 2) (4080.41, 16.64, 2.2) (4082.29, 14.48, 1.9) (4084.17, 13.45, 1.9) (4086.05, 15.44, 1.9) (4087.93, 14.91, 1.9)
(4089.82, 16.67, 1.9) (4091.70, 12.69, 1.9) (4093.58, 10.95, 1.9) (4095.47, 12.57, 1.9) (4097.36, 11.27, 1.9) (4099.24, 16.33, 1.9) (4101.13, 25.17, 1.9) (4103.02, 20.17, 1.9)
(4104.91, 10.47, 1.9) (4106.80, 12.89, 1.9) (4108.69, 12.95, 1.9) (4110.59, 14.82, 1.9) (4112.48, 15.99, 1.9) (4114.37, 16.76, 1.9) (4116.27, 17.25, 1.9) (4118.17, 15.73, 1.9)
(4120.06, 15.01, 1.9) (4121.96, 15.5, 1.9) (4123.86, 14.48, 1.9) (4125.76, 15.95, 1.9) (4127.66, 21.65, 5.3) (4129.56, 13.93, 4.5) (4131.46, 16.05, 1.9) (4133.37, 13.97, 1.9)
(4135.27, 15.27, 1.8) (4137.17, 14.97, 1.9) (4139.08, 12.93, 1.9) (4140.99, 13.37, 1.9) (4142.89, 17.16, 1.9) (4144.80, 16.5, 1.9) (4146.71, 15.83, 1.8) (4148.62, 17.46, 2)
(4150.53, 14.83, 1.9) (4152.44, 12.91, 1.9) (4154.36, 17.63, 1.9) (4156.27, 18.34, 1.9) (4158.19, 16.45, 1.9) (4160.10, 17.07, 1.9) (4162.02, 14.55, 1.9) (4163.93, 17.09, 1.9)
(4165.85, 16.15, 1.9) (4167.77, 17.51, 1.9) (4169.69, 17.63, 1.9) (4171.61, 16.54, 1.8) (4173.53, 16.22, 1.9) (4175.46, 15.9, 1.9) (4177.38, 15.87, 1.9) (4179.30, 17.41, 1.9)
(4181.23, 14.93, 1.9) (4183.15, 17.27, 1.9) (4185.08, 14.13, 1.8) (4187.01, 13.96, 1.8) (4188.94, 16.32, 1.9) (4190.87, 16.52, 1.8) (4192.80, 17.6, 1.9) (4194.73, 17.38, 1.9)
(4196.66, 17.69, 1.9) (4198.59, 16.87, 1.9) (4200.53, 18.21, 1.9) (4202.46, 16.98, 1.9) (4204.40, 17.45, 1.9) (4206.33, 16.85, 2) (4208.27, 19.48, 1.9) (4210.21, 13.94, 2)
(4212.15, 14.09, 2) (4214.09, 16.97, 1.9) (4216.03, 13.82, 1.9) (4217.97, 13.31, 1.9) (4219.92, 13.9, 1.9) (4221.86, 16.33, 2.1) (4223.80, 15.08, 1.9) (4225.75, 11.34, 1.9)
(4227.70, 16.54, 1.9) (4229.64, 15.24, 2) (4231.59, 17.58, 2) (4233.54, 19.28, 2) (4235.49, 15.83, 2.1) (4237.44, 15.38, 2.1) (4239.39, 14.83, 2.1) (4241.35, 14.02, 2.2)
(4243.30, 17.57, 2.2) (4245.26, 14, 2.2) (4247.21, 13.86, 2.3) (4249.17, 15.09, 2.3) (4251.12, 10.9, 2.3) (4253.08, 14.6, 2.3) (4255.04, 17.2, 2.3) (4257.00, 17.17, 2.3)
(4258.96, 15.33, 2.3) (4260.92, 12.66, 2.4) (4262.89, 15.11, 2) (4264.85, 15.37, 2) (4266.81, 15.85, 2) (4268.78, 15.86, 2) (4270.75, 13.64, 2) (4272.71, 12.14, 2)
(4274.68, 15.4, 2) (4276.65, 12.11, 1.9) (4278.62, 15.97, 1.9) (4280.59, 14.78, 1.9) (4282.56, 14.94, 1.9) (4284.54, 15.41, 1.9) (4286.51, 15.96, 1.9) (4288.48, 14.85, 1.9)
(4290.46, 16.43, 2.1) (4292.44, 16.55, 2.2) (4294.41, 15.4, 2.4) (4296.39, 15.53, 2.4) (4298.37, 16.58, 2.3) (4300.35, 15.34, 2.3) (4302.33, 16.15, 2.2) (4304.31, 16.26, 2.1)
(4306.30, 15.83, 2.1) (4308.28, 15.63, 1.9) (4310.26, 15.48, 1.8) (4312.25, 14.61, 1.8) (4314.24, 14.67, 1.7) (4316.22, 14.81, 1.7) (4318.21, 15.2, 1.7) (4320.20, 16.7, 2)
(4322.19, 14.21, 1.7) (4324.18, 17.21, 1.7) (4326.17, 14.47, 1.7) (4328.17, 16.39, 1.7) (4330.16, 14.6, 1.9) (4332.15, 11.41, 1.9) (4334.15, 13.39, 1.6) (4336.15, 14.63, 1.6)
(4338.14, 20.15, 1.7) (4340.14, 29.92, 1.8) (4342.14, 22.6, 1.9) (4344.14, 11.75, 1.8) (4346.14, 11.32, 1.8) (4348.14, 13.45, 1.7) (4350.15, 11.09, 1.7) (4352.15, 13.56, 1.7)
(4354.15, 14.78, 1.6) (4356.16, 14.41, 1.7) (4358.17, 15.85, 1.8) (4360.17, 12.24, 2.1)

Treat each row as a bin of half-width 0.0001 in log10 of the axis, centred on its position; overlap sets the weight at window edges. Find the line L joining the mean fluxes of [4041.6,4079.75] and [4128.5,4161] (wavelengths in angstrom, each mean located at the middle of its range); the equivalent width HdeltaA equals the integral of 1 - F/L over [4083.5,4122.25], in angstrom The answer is 2.7 angstrom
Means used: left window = 16.9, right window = 15.6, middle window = 15.1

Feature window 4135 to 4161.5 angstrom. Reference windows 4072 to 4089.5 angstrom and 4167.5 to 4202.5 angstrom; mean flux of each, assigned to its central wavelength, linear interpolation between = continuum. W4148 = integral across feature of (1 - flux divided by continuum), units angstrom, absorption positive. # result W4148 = 0.9 angstrom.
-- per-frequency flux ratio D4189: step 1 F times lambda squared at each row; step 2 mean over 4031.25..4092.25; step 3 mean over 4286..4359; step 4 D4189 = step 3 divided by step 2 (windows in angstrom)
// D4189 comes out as 1.07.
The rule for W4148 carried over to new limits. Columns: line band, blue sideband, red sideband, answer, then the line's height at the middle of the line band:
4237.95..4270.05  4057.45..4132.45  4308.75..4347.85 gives 1.9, 15.9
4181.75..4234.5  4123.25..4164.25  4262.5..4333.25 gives -1.7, 15.6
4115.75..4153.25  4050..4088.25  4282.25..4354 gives 2.1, 16.4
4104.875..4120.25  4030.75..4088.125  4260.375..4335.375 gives 1.4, 16.3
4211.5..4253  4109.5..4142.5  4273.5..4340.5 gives 1.6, 15.6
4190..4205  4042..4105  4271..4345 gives -1.3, 16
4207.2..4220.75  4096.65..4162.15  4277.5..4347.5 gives 0.6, 15.8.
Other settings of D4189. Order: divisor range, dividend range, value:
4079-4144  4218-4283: 1.05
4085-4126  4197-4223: 1.11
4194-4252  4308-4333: 1.01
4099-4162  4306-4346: 1.11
